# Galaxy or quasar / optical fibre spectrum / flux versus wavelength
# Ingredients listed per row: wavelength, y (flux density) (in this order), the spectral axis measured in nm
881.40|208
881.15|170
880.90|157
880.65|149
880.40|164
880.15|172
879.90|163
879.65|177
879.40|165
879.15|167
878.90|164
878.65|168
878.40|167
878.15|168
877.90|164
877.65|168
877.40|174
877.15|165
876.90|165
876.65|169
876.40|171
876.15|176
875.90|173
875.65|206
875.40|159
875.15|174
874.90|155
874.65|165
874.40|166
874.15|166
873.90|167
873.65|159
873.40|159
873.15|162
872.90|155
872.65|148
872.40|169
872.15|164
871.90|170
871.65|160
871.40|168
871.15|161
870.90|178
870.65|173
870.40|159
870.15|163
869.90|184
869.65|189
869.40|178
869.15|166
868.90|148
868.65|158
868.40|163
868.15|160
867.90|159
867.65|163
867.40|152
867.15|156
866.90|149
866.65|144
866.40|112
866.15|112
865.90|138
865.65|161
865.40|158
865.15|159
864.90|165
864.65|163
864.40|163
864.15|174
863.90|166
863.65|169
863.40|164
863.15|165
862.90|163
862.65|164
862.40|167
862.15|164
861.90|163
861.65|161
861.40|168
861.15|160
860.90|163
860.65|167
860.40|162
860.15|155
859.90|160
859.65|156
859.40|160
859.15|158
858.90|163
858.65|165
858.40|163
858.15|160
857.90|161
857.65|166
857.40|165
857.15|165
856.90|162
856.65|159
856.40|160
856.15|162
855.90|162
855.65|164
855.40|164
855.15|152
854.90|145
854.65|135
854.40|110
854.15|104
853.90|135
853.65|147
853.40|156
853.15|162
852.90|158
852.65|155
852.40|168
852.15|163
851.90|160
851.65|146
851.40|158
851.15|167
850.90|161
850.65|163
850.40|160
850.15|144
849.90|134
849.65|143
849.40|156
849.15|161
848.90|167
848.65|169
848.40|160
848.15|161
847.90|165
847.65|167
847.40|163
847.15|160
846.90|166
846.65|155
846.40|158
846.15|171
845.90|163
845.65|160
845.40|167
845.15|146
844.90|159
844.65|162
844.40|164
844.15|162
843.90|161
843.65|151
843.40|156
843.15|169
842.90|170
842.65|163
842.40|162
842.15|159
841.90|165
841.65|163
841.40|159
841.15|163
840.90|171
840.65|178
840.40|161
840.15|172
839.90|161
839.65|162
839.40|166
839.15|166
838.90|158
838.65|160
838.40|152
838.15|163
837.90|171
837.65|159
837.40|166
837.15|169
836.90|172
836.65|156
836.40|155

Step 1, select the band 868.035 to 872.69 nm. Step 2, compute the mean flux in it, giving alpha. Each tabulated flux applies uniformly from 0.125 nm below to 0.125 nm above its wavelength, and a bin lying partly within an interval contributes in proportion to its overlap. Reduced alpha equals 167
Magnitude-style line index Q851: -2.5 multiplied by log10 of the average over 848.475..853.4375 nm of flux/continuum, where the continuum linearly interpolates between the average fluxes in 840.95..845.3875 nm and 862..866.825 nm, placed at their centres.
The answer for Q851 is 0.01 mag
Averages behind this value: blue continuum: 161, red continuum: 156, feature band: 158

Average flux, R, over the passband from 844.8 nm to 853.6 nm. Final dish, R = 159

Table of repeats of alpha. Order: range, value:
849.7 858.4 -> 154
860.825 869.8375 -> 159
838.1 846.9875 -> 162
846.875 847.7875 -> 164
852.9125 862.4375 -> 157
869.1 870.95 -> 174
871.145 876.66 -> 166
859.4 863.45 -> 163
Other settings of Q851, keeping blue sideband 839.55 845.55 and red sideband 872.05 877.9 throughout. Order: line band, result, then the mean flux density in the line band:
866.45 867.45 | 0.13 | 147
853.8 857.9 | 0.09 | 151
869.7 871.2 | -0.03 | 171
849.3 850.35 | 0.13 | 145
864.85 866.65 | 0.16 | 143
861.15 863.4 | 0.01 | 164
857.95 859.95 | 0.03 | 161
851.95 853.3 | 0.02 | 161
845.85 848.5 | 0.00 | 163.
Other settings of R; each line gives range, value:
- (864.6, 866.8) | 145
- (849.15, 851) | 152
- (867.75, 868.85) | 159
